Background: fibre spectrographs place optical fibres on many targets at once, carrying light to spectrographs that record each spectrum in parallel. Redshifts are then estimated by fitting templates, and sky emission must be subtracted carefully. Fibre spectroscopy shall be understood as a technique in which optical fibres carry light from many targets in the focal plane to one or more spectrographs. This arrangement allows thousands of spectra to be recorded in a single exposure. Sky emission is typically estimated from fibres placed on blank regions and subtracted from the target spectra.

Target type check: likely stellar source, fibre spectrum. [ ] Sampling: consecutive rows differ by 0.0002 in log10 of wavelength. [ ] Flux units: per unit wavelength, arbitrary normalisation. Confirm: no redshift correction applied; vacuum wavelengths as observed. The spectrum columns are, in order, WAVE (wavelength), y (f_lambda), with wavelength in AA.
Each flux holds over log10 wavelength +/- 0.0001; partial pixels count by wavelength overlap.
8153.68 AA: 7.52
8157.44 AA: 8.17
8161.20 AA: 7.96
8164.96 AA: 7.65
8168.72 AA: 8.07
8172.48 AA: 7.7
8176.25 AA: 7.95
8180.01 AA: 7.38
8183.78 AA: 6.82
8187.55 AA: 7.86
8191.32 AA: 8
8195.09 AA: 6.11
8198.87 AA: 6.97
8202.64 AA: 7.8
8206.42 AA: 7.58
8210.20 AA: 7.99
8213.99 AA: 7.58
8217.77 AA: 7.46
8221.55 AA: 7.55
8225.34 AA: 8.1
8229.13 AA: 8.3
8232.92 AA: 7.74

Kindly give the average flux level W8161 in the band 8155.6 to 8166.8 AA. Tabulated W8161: 7.92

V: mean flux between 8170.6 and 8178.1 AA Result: 7.82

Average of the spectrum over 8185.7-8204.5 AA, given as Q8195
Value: 7.35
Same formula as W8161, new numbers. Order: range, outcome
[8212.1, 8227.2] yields 7.67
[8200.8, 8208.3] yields 7.69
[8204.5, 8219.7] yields 7.65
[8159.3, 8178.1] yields 7.86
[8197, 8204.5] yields 7.39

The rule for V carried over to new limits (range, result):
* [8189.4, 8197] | 7.06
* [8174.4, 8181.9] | 7.67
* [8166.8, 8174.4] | 7.88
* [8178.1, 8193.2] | 7.52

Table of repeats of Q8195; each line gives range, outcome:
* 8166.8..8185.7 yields 7.59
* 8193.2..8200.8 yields 6.55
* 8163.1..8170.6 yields 7.86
